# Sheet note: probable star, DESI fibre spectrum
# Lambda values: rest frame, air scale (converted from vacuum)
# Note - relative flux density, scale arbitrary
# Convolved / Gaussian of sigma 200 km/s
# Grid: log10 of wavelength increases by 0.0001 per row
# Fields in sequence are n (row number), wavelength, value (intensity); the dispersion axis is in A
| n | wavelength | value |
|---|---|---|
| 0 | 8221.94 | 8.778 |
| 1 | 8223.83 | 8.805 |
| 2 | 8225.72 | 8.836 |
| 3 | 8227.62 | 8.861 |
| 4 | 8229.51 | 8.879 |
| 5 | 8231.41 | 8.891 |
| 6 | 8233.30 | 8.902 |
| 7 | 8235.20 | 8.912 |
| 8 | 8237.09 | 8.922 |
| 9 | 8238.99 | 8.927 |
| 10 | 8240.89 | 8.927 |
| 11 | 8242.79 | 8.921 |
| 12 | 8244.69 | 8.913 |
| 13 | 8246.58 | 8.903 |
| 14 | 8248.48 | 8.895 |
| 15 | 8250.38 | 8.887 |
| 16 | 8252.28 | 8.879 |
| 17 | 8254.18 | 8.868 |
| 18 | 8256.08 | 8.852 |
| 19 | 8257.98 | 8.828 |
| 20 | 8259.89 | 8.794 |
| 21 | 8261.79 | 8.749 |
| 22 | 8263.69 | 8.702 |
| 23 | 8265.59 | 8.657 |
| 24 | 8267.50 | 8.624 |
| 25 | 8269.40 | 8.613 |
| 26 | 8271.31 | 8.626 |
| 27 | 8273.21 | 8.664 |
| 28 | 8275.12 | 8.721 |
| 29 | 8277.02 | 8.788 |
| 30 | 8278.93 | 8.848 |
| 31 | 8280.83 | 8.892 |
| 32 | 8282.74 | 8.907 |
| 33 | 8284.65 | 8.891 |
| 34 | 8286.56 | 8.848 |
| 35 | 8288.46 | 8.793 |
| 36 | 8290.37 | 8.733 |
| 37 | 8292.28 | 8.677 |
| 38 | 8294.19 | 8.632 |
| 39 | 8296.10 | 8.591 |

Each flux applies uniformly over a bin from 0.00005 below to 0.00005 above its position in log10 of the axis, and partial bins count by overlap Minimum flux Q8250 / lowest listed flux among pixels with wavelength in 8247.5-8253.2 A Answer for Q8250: 8.879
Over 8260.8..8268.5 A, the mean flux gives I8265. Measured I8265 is 8.69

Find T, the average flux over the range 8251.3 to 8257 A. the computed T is 8.87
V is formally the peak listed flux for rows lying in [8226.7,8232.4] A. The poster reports 8.891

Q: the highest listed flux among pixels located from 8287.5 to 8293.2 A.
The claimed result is 8.793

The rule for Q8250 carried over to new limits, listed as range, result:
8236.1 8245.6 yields 8.913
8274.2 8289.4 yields 8.721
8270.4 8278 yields 8.626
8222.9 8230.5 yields 8.805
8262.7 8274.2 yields 8.613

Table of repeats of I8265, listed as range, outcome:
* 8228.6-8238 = 8.9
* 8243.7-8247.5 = 8.92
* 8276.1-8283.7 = 8.86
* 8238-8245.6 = 8.91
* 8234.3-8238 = 8.93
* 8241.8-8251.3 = 8.91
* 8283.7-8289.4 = 8.85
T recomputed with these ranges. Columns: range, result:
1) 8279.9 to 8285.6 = 8.89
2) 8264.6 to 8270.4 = 8.62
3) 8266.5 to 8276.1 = 8.65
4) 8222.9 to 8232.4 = 8.86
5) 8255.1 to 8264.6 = 8.78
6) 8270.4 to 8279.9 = 8.74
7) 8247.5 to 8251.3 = 8.89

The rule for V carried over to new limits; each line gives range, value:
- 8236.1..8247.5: 8.927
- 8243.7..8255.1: 8.913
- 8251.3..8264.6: 8.879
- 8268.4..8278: 8.788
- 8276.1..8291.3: 8.907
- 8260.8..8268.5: 8.749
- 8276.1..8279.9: 8.848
